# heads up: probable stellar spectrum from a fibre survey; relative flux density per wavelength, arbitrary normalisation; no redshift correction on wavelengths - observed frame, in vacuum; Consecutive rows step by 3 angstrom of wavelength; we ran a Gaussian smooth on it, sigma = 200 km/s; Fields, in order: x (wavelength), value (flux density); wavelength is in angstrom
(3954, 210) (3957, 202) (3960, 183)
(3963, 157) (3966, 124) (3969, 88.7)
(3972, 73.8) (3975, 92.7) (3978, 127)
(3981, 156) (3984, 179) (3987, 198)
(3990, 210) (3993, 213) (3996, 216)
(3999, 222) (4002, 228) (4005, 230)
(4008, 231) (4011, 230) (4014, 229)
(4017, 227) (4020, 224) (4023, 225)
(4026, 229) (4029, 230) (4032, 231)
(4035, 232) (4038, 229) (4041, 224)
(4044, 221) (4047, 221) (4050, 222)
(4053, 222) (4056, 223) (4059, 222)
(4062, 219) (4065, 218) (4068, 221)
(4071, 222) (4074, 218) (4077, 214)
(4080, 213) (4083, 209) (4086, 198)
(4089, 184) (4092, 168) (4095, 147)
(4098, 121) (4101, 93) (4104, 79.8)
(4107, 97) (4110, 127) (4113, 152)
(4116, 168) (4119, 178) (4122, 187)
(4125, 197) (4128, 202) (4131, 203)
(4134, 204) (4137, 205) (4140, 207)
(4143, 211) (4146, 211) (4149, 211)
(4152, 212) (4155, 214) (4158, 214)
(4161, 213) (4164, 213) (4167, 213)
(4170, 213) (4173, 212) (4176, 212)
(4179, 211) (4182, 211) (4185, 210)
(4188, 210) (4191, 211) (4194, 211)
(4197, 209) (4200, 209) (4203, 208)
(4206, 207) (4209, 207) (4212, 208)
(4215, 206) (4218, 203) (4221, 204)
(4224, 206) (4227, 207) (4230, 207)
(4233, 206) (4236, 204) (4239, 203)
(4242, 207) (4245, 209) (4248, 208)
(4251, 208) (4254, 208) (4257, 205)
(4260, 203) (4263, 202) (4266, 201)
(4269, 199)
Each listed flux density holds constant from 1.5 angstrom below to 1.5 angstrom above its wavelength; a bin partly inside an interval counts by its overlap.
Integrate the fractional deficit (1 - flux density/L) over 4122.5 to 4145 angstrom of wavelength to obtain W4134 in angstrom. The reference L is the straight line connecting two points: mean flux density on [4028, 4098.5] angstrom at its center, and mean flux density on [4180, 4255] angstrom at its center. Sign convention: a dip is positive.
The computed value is 0.6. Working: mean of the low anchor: 211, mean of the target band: 204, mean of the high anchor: 208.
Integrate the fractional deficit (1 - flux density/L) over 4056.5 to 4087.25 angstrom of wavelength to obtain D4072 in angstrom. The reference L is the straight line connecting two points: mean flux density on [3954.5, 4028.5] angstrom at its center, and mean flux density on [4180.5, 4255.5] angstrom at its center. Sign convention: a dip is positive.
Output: -3.3 angstrom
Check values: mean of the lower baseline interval 188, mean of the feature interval 216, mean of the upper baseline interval 207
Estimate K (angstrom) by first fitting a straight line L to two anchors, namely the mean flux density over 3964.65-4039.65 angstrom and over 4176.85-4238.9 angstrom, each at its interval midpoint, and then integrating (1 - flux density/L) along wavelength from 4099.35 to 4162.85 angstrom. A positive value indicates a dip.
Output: 7.2 angstrom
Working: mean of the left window 195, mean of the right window 208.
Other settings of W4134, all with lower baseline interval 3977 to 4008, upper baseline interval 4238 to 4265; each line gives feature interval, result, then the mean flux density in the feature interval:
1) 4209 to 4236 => -0.1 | 206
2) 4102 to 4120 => 6.4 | 131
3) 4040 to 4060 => -2.0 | 222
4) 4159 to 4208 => -1.5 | 211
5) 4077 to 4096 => 1.2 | 190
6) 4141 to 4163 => -0.9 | 212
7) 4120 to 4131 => 0.4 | 196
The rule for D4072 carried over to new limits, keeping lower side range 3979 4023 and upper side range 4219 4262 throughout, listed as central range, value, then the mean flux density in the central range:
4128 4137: 0.25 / 204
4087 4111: 9.33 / 129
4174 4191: -0.26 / 211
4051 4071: -0.91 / 221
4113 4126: 1.93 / 178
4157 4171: -0.33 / 213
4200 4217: -0.02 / 207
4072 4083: -0.19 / 214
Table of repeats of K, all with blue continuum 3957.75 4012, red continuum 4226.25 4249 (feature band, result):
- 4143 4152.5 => -0.77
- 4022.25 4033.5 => -3.01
